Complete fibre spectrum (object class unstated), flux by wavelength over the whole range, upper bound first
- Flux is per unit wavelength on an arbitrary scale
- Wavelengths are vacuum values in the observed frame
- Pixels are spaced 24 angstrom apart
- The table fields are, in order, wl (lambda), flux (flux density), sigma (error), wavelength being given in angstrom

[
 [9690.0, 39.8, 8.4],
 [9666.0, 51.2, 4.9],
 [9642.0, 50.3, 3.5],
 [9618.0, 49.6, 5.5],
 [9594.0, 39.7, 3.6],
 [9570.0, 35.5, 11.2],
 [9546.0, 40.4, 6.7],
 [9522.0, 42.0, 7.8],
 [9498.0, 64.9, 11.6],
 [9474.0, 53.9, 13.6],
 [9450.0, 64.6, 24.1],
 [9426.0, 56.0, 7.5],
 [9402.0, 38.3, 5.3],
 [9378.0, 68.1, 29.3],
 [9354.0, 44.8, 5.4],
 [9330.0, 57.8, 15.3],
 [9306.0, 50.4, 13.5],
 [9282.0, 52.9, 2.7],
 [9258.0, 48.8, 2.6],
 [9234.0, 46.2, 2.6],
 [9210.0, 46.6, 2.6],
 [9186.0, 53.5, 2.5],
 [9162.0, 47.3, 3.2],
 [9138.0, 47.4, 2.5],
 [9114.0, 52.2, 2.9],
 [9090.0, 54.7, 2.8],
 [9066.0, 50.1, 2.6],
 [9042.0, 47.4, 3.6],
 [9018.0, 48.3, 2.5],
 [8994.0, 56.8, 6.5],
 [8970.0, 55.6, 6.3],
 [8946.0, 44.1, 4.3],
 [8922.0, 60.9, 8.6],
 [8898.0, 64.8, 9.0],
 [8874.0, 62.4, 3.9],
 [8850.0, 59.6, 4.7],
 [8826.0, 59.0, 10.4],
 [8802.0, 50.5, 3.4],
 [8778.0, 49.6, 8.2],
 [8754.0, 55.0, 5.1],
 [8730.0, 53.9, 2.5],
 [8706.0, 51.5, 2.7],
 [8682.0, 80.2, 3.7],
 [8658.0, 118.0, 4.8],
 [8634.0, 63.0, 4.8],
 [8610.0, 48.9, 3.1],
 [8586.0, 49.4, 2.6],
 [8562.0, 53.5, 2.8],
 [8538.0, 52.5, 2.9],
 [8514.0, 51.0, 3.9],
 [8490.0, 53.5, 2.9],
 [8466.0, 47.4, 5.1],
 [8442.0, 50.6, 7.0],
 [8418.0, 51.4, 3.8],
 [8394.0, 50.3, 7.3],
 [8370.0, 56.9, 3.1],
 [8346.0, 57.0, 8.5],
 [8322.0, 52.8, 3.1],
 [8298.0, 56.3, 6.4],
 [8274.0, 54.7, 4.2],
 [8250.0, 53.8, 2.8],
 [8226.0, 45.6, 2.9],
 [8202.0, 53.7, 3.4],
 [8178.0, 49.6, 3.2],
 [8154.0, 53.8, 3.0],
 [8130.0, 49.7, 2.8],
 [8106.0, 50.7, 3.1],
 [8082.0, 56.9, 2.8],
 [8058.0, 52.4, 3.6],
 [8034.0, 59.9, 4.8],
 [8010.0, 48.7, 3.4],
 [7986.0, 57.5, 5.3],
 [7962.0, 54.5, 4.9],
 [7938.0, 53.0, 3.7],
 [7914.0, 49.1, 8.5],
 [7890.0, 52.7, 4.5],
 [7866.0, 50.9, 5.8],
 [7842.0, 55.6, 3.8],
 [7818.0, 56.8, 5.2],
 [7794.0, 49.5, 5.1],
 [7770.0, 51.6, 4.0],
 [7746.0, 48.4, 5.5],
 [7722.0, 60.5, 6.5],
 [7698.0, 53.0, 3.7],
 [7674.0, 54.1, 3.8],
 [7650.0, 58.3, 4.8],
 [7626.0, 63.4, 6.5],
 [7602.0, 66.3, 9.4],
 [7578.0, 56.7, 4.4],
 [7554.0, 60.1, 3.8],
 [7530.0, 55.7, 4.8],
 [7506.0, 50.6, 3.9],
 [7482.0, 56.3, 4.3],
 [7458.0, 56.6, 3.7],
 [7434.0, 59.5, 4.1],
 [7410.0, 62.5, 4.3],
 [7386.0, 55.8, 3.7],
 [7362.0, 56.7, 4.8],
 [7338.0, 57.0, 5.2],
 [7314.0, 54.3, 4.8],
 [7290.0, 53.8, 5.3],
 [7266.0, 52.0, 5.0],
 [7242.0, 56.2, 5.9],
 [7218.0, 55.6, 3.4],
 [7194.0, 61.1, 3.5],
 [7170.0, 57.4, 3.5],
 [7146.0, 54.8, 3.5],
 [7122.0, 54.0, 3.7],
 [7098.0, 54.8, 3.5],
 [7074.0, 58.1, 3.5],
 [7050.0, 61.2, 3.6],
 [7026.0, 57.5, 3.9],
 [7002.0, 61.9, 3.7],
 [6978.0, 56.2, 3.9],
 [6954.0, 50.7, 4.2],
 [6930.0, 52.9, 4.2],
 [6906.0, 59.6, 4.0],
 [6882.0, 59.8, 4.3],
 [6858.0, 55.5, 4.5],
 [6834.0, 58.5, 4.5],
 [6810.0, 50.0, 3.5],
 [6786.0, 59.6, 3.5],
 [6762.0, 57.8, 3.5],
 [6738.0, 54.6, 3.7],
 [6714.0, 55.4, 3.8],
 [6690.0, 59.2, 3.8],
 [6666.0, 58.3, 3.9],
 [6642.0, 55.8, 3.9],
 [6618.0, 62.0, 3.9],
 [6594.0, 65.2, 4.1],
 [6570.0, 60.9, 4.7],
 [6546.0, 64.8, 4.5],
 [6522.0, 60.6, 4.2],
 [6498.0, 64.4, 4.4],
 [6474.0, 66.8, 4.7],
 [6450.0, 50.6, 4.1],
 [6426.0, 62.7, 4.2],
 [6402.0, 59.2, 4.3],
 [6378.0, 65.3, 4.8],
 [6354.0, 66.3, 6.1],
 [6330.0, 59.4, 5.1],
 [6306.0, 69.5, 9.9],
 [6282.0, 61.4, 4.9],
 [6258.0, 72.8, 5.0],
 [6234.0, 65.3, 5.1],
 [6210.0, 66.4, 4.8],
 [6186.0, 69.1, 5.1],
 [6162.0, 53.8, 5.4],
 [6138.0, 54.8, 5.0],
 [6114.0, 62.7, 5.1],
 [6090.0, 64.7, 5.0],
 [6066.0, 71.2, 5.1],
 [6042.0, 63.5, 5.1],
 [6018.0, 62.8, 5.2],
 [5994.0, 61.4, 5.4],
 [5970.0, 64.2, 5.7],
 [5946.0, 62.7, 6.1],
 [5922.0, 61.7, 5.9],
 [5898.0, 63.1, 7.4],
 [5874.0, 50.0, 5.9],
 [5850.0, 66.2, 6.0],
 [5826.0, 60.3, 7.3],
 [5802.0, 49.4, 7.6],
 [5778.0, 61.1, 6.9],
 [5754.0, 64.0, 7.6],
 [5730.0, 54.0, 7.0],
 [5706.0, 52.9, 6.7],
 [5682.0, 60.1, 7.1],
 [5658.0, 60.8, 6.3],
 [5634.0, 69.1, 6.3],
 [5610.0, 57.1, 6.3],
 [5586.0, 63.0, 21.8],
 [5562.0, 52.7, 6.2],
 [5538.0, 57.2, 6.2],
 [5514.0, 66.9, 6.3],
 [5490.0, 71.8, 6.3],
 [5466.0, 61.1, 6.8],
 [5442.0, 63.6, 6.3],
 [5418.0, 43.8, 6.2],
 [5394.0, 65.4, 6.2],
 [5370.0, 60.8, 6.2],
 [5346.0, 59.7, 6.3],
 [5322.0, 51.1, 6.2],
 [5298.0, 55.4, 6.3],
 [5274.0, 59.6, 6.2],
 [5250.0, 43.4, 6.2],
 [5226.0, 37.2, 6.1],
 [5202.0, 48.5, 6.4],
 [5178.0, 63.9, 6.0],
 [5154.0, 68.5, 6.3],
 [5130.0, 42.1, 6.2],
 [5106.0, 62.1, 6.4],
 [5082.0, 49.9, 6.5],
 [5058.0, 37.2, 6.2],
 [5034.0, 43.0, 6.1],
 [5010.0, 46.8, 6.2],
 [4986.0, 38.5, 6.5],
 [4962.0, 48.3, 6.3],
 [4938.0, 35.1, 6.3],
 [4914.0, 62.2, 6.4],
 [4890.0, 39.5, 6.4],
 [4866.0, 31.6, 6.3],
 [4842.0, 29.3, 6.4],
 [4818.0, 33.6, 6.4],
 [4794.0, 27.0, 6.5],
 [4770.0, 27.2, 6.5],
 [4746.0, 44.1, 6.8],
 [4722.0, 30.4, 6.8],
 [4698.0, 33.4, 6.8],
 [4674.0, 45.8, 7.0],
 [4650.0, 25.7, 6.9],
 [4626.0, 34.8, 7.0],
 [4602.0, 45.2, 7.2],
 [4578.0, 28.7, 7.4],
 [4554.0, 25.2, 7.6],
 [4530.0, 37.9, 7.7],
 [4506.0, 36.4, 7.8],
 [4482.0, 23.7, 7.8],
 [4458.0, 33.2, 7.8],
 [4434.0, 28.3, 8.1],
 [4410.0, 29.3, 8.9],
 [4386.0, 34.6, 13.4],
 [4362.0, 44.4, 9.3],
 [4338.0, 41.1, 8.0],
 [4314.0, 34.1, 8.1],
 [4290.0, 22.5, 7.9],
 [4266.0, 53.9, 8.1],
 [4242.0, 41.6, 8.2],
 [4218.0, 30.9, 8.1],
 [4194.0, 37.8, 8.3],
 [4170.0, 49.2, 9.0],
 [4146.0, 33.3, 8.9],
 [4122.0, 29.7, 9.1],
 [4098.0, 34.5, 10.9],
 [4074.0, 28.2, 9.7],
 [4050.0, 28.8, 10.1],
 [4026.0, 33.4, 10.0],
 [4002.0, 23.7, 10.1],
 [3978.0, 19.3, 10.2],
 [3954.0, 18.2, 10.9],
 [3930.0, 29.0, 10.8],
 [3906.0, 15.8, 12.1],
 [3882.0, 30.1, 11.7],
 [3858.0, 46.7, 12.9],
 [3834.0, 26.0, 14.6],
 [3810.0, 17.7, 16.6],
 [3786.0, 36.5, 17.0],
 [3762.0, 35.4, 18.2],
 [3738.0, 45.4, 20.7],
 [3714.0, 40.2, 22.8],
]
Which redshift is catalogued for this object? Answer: 0.319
